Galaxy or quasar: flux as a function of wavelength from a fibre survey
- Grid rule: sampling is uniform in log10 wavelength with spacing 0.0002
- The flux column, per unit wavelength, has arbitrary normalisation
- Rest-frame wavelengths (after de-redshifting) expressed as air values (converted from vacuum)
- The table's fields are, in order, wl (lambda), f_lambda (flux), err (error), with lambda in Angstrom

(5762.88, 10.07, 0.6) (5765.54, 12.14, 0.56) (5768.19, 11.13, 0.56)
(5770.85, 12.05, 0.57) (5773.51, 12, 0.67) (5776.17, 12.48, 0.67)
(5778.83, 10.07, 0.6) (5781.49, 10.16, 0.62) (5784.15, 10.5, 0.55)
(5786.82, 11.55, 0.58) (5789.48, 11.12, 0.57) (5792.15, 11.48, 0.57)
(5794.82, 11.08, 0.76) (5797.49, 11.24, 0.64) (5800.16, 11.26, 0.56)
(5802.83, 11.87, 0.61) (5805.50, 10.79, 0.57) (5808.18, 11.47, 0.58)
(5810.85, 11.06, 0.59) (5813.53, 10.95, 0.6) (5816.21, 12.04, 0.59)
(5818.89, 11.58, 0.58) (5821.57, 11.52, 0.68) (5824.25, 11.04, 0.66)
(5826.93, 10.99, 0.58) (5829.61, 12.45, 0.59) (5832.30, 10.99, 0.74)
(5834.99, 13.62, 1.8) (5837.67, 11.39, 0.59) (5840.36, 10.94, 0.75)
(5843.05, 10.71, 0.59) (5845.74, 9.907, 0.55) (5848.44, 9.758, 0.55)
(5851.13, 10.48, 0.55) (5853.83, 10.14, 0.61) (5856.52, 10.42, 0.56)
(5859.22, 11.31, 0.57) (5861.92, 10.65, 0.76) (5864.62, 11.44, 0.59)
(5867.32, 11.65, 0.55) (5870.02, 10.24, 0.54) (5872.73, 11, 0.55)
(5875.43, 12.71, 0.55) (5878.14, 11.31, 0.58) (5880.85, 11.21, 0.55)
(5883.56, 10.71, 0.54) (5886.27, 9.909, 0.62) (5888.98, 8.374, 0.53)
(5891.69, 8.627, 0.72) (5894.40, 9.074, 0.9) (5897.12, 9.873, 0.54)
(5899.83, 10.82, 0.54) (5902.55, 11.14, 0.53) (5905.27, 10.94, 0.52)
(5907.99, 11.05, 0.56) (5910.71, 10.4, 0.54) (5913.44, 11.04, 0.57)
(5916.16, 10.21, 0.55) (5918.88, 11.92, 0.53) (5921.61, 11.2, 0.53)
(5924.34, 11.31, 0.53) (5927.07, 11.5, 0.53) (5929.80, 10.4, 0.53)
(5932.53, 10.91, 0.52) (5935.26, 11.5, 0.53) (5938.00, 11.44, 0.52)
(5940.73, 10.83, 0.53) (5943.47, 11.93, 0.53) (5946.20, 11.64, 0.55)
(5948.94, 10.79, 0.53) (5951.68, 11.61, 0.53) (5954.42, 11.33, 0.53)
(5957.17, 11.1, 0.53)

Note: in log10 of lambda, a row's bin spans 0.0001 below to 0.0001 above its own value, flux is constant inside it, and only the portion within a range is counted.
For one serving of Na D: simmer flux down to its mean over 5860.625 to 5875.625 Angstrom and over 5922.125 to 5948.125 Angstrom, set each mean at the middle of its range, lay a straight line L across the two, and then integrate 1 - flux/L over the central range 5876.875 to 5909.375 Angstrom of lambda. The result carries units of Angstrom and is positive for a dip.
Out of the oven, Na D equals 2.8 Angstrom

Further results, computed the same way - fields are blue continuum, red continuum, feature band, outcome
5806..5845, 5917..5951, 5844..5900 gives 4.5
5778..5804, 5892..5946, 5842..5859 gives 1.0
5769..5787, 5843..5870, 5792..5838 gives -2.3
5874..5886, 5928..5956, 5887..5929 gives 3.0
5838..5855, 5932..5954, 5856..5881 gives -1.4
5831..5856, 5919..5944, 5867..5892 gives 0.9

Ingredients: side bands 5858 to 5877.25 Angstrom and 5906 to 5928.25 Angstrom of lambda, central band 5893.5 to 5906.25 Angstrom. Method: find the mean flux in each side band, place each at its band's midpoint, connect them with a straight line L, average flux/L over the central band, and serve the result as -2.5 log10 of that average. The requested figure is 0.08 mag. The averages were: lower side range 11.3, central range 10.4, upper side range 11.1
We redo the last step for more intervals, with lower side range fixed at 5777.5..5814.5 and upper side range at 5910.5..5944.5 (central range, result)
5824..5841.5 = -0.06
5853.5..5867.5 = 0.02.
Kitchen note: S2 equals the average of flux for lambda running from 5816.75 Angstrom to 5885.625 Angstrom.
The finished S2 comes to 11.1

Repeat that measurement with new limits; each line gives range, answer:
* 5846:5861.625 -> 10.4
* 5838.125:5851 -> 10.4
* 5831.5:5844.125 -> 11.6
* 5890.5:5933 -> 10.7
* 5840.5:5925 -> 10.6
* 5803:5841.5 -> 11.5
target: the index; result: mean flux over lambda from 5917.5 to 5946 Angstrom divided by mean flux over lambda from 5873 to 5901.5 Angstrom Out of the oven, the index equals 1.1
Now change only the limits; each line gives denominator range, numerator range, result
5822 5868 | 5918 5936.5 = 1.02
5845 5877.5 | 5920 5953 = 1.04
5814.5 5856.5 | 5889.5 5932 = 0.95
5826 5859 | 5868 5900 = 0.94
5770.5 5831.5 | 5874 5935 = 0.94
